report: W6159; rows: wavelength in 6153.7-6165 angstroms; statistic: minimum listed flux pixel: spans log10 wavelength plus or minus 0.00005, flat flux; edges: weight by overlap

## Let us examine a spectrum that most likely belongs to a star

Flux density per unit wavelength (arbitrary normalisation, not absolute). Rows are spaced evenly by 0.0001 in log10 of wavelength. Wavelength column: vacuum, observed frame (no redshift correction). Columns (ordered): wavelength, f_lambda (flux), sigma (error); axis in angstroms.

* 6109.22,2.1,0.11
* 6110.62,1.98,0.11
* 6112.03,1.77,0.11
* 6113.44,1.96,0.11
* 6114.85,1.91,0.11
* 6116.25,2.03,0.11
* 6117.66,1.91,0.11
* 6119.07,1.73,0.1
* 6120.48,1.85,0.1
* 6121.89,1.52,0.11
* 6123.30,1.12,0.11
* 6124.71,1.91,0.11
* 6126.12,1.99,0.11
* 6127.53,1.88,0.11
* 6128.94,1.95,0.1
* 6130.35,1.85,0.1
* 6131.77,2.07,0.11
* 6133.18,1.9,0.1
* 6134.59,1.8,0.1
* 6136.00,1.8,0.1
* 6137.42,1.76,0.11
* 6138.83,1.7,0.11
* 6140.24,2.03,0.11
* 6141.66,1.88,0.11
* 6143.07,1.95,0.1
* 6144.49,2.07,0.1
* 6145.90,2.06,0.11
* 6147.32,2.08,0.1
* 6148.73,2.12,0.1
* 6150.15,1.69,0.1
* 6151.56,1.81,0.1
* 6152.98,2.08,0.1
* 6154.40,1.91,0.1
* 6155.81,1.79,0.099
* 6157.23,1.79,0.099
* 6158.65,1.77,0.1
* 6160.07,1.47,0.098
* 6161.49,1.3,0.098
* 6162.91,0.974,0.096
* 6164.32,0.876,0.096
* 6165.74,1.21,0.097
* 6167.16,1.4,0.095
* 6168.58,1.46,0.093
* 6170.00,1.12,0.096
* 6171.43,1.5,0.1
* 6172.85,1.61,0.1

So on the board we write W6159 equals 0.876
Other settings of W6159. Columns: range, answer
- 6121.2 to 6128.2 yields 1.12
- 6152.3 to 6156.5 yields 1.79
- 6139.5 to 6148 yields 1.88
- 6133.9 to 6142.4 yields 1.7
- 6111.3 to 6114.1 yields 1.77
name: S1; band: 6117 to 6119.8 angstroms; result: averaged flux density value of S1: 1.82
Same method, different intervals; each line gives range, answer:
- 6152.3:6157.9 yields 1.89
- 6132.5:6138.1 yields 1.81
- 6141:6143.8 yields 1.92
